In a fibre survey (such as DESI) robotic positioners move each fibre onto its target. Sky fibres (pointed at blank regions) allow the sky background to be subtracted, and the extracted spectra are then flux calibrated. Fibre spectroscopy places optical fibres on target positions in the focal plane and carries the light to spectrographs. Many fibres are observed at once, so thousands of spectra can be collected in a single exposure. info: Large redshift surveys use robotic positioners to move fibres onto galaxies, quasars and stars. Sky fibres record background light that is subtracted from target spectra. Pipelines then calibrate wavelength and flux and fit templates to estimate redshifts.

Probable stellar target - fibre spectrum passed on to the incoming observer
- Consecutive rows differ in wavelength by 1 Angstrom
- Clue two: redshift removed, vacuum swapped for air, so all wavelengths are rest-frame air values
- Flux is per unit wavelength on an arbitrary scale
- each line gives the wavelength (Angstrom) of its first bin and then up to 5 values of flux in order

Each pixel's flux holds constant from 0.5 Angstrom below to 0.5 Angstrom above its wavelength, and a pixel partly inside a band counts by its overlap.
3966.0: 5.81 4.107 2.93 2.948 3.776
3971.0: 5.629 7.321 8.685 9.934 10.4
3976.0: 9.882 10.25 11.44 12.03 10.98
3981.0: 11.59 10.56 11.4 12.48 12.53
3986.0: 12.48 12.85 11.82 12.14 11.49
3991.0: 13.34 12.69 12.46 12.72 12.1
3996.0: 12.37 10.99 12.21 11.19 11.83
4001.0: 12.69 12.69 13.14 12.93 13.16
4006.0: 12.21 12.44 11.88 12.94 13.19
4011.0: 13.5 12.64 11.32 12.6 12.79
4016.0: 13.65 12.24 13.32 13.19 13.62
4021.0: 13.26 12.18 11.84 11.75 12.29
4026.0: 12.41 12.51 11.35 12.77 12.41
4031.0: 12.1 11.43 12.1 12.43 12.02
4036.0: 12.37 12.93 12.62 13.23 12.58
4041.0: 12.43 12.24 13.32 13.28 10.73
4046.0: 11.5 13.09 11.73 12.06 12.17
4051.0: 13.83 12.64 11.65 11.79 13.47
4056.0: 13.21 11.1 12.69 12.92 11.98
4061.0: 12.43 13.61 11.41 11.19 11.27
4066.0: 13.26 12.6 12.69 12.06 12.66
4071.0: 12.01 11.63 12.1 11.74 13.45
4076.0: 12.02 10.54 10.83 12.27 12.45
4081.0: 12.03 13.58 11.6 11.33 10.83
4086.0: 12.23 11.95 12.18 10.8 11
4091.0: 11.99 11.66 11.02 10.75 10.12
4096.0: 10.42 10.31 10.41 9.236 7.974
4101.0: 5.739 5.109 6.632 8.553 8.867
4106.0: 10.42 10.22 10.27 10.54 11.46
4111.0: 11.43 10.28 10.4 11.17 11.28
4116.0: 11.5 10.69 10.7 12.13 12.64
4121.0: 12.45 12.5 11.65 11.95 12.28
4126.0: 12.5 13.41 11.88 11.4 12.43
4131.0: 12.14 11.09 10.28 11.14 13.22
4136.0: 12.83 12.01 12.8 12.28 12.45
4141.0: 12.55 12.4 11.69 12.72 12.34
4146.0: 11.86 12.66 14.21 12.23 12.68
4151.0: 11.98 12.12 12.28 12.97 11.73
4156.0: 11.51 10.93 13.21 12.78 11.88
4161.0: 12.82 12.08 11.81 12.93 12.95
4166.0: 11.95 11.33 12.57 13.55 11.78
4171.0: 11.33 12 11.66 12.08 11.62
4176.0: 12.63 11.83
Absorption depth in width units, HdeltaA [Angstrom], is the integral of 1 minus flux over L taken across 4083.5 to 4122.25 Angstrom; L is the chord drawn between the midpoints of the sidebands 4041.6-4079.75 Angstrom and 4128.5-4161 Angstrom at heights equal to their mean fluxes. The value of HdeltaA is 5.6 Angstrom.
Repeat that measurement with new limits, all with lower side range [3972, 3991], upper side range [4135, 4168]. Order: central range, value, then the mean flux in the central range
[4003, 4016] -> -1.5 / 12.7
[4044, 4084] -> -1.5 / 12.2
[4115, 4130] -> 0.2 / 12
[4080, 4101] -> 1.7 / 11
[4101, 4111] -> 2.5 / 9.07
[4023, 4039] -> -1.0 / 12.3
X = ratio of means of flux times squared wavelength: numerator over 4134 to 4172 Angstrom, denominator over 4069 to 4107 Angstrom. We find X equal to 1.18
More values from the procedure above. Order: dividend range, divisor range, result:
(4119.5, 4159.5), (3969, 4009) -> 1.17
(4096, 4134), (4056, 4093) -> 0.91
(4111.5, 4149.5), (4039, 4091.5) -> 1.02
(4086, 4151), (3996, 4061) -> 0.94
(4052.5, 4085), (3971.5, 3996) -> 1.11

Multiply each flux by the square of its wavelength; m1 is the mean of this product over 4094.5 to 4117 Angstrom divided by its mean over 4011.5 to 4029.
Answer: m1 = 0.8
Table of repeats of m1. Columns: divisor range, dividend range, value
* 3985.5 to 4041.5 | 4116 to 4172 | 1.04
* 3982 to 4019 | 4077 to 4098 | 0.96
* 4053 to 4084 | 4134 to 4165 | 1.06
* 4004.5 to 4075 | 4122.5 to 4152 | 1.03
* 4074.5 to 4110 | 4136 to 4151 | 1.21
